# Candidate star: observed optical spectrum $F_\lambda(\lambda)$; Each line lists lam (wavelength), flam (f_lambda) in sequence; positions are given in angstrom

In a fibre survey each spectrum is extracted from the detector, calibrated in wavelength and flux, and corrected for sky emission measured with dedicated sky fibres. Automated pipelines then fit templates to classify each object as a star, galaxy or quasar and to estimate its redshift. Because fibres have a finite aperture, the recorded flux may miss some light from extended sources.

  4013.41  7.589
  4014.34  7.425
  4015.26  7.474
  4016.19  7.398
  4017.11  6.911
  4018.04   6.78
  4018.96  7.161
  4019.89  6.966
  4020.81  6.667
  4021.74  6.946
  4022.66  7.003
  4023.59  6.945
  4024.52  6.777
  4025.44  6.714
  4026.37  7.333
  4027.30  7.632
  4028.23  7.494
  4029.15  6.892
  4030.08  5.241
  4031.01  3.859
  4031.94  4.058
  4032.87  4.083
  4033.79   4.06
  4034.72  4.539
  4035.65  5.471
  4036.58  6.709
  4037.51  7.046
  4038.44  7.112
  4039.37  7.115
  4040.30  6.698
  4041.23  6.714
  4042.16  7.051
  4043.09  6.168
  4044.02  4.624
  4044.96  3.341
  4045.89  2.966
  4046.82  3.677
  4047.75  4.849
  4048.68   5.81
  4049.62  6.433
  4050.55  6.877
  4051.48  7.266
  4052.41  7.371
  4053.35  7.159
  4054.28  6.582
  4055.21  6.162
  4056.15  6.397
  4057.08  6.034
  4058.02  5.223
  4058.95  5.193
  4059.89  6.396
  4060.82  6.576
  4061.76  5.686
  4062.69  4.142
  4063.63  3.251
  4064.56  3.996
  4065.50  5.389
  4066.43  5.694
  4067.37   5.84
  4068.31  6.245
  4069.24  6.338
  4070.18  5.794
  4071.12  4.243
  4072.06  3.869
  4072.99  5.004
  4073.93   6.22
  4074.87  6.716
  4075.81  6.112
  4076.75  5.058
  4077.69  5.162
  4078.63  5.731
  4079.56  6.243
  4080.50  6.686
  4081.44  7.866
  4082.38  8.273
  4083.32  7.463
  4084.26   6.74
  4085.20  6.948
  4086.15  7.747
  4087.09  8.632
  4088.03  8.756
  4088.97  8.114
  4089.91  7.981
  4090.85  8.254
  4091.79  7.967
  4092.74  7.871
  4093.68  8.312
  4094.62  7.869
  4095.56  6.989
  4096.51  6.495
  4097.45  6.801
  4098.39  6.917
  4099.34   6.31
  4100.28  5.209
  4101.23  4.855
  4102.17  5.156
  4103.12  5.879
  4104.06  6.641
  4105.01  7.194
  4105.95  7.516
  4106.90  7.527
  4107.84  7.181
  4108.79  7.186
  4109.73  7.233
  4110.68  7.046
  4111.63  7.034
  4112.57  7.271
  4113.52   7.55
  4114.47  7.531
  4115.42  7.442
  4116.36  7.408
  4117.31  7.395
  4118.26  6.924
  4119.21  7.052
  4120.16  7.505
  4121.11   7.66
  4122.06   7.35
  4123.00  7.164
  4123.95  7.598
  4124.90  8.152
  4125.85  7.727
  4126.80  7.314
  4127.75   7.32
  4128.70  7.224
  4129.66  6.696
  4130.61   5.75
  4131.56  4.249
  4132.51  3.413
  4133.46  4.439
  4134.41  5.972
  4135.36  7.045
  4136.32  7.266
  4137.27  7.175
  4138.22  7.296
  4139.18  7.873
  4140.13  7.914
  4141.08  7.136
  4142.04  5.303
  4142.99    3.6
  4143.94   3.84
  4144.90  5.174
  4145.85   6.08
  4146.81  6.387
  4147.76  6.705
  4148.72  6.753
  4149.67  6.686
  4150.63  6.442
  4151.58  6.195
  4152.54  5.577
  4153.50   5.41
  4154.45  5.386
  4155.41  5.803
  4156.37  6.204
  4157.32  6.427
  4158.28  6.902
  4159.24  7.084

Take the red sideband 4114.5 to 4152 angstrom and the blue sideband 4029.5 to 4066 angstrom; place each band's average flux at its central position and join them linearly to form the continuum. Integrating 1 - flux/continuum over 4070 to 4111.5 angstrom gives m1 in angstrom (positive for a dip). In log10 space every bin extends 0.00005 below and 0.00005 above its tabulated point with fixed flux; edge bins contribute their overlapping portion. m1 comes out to -4.7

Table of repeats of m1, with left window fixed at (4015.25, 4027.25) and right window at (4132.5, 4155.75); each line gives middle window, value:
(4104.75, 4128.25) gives -4.0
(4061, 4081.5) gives 3.6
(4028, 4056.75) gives 4.4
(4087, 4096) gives -2.2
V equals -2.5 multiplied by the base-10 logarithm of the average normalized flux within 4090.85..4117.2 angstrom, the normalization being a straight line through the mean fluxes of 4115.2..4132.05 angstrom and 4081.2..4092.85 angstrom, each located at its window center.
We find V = 0.077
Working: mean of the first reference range 7.89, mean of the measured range 7.01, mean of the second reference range 7.1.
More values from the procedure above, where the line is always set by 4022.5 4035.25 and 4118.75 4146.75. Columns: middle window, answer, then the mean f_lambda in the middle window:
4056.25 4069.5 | 0.12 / 5.44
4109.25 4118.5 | -0.15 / 7.29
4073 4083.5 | -0.04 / 6.41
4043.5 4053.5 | 0.11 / 5.44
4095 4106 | 0.00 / 6.3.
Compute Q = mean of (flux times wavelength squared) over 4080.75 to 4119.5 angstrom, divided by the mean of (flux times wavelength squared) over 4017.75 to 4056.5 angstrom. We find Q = 1.2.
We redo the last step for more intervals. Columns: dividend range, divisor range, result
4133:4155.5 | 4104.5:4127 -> 0.85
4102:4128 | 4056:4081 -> 1.34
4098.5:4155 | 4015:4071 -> 1.14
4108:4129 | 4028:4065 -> 1.35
